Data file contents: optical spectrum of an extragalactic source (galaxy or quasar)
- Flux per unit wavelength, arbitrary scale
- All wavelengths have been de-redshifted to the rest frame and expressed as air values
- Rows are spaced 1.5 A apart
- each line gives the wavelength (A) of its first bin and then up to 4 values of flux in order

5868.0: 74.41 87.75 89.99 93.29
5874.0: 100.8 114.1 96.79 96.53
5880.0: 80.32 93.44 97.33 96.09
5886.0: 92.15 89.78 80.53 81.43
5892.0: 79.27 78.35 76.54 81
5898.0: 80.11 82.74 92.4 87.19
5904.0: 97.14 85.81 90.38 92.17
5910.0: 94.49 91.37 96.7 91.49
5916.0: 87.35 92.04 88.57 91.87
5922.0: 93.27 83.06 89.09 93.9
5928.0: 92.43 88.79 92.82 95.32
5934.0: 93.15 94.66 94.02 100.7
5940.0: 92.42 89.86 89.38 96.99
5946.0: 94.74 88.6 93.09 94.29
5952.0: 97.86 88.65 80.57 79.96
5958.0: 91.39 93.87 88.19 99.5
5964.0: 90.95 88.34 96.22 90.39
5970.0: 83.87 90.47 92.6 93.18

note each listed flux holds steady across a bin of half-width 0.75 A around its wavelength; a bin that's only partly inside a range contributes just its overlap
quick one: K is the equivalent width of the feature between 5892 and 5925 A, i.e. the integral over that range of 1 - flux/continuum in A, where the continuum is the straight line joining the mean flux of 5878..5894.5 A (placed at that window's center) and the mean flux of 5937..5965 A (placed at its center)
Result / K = 0.3 A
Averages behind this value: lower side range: 87.4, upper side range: 91.8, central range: 88.1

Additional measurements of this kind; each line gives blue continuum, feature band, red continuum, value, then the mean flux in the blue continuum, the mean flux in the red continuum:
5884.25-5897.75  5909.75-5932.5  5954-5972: -1.4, 83.3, 89.5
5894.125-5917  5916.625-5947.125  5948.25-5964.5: -0.9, 88.4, 90.8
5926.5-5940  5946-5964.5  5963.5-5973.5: 0.2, 93.9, 90.3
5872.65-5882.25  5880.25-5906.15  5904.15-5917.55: 2.2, 96.8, 91.5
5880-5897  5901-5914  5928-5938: -0.4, 85.8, 93.3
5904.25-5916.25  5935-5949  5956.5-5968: -0.3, 91.6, 91.8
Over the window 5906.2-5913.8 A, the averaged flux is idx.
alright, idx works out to 93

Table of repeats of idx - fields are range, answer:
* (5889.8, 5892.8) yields 80.3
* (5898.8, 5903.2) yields 87.5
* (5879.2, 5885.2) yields 91.8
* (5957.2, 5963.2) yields 93.1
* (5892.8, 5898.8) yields 79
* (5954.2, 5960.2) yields 86.4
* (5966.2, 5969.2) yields 93.3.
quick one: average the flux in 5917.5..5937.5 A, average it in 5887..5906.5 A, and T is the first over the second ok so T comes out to 1.1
